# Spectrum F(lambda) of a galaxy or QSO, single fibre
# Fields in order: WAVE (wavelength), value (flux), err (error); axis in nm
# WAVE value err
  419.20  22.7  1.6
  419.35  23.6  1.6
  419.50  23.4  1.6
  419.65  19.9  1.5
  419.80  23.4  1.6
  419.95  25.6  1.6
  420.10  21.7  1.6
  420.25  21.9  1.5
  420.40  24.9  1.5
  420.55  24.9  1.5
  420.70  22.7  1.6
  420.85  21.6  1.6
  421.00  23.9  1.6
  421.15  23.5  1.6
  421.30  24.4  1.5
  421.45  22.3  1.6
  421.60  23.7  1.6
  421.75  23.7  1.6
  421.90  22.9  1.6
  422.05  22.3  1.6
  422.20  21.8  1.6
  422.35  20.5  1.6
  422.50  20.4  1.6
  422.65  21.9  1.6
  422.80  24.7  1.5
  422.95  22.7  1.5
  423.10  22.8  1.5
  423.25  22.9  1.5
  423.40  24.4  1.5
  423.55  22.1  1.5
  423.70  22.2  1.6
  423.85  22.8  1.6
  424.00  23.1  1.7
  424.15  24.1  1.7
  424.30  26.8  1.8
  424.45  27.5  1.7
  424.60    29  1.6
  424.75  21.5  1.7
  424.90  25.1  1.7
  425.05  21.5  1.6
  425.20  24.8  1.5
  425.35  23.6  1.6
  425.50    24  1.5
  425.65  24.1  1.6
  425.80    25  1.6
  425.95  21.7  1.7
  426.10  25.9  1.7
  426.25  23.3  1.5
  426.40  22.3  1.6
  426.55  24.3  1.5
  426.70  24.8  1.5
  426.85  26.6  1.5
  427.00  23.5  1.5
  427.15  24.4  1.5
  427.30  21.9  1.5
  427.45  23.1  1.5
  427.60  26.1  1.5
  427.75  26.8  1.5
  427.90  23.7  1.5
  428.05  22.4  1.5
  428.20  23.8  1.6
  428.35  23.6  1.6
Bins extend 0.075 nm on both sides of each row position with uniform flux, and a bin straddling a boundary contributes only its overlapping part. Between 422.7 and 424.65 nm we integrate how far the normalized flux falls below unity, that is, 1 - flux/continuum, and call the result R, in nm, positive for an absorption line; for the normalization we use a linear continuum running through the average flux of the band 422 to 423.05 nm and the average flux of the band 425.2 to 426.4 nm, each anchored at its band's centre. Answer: -0.12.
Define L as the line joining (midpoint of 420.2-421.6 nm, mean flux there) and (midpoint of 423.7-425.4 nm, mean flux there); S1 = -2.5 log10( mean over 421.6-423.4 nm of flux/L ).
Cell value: 0.06 mag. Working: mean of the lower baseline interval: 23.4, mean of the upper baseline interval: 24.4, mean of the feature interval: 22.6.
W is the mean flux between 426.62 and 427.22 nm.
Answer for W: 24.8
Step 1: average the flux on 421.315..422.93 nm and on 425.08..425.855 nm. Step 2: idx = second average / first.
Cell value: 1.1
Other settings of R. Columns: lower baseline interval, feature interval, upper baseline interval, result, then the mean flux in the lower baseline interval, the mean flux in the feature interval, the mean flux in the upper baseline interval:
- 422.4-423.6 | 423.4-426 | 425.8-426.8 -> -0.09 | 22.7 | 24.1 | 23.9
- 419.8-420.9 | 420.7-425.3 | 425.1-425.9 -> 0.08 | 23.4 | 23.4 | 24.1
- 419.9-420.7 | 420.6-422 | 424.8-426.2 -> 0.03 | 23.6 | 23.2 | 23.9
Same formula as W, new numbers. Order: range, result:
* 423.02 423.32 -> 22.8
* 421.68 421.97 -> 23.3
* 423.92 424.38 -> 24.7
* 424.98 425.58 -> 23.5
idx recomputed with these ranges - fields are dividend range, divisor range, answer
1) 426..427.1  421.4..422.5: 1.09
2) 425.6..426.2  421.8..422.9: 1.09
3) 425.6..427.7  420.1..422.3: 1.04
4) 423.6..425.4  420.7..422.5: 1.07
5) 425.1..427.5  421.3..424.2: 1.05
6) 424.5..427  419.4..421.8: 1.04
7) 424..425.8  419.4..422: 1.06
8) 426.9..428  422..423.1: 1.10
